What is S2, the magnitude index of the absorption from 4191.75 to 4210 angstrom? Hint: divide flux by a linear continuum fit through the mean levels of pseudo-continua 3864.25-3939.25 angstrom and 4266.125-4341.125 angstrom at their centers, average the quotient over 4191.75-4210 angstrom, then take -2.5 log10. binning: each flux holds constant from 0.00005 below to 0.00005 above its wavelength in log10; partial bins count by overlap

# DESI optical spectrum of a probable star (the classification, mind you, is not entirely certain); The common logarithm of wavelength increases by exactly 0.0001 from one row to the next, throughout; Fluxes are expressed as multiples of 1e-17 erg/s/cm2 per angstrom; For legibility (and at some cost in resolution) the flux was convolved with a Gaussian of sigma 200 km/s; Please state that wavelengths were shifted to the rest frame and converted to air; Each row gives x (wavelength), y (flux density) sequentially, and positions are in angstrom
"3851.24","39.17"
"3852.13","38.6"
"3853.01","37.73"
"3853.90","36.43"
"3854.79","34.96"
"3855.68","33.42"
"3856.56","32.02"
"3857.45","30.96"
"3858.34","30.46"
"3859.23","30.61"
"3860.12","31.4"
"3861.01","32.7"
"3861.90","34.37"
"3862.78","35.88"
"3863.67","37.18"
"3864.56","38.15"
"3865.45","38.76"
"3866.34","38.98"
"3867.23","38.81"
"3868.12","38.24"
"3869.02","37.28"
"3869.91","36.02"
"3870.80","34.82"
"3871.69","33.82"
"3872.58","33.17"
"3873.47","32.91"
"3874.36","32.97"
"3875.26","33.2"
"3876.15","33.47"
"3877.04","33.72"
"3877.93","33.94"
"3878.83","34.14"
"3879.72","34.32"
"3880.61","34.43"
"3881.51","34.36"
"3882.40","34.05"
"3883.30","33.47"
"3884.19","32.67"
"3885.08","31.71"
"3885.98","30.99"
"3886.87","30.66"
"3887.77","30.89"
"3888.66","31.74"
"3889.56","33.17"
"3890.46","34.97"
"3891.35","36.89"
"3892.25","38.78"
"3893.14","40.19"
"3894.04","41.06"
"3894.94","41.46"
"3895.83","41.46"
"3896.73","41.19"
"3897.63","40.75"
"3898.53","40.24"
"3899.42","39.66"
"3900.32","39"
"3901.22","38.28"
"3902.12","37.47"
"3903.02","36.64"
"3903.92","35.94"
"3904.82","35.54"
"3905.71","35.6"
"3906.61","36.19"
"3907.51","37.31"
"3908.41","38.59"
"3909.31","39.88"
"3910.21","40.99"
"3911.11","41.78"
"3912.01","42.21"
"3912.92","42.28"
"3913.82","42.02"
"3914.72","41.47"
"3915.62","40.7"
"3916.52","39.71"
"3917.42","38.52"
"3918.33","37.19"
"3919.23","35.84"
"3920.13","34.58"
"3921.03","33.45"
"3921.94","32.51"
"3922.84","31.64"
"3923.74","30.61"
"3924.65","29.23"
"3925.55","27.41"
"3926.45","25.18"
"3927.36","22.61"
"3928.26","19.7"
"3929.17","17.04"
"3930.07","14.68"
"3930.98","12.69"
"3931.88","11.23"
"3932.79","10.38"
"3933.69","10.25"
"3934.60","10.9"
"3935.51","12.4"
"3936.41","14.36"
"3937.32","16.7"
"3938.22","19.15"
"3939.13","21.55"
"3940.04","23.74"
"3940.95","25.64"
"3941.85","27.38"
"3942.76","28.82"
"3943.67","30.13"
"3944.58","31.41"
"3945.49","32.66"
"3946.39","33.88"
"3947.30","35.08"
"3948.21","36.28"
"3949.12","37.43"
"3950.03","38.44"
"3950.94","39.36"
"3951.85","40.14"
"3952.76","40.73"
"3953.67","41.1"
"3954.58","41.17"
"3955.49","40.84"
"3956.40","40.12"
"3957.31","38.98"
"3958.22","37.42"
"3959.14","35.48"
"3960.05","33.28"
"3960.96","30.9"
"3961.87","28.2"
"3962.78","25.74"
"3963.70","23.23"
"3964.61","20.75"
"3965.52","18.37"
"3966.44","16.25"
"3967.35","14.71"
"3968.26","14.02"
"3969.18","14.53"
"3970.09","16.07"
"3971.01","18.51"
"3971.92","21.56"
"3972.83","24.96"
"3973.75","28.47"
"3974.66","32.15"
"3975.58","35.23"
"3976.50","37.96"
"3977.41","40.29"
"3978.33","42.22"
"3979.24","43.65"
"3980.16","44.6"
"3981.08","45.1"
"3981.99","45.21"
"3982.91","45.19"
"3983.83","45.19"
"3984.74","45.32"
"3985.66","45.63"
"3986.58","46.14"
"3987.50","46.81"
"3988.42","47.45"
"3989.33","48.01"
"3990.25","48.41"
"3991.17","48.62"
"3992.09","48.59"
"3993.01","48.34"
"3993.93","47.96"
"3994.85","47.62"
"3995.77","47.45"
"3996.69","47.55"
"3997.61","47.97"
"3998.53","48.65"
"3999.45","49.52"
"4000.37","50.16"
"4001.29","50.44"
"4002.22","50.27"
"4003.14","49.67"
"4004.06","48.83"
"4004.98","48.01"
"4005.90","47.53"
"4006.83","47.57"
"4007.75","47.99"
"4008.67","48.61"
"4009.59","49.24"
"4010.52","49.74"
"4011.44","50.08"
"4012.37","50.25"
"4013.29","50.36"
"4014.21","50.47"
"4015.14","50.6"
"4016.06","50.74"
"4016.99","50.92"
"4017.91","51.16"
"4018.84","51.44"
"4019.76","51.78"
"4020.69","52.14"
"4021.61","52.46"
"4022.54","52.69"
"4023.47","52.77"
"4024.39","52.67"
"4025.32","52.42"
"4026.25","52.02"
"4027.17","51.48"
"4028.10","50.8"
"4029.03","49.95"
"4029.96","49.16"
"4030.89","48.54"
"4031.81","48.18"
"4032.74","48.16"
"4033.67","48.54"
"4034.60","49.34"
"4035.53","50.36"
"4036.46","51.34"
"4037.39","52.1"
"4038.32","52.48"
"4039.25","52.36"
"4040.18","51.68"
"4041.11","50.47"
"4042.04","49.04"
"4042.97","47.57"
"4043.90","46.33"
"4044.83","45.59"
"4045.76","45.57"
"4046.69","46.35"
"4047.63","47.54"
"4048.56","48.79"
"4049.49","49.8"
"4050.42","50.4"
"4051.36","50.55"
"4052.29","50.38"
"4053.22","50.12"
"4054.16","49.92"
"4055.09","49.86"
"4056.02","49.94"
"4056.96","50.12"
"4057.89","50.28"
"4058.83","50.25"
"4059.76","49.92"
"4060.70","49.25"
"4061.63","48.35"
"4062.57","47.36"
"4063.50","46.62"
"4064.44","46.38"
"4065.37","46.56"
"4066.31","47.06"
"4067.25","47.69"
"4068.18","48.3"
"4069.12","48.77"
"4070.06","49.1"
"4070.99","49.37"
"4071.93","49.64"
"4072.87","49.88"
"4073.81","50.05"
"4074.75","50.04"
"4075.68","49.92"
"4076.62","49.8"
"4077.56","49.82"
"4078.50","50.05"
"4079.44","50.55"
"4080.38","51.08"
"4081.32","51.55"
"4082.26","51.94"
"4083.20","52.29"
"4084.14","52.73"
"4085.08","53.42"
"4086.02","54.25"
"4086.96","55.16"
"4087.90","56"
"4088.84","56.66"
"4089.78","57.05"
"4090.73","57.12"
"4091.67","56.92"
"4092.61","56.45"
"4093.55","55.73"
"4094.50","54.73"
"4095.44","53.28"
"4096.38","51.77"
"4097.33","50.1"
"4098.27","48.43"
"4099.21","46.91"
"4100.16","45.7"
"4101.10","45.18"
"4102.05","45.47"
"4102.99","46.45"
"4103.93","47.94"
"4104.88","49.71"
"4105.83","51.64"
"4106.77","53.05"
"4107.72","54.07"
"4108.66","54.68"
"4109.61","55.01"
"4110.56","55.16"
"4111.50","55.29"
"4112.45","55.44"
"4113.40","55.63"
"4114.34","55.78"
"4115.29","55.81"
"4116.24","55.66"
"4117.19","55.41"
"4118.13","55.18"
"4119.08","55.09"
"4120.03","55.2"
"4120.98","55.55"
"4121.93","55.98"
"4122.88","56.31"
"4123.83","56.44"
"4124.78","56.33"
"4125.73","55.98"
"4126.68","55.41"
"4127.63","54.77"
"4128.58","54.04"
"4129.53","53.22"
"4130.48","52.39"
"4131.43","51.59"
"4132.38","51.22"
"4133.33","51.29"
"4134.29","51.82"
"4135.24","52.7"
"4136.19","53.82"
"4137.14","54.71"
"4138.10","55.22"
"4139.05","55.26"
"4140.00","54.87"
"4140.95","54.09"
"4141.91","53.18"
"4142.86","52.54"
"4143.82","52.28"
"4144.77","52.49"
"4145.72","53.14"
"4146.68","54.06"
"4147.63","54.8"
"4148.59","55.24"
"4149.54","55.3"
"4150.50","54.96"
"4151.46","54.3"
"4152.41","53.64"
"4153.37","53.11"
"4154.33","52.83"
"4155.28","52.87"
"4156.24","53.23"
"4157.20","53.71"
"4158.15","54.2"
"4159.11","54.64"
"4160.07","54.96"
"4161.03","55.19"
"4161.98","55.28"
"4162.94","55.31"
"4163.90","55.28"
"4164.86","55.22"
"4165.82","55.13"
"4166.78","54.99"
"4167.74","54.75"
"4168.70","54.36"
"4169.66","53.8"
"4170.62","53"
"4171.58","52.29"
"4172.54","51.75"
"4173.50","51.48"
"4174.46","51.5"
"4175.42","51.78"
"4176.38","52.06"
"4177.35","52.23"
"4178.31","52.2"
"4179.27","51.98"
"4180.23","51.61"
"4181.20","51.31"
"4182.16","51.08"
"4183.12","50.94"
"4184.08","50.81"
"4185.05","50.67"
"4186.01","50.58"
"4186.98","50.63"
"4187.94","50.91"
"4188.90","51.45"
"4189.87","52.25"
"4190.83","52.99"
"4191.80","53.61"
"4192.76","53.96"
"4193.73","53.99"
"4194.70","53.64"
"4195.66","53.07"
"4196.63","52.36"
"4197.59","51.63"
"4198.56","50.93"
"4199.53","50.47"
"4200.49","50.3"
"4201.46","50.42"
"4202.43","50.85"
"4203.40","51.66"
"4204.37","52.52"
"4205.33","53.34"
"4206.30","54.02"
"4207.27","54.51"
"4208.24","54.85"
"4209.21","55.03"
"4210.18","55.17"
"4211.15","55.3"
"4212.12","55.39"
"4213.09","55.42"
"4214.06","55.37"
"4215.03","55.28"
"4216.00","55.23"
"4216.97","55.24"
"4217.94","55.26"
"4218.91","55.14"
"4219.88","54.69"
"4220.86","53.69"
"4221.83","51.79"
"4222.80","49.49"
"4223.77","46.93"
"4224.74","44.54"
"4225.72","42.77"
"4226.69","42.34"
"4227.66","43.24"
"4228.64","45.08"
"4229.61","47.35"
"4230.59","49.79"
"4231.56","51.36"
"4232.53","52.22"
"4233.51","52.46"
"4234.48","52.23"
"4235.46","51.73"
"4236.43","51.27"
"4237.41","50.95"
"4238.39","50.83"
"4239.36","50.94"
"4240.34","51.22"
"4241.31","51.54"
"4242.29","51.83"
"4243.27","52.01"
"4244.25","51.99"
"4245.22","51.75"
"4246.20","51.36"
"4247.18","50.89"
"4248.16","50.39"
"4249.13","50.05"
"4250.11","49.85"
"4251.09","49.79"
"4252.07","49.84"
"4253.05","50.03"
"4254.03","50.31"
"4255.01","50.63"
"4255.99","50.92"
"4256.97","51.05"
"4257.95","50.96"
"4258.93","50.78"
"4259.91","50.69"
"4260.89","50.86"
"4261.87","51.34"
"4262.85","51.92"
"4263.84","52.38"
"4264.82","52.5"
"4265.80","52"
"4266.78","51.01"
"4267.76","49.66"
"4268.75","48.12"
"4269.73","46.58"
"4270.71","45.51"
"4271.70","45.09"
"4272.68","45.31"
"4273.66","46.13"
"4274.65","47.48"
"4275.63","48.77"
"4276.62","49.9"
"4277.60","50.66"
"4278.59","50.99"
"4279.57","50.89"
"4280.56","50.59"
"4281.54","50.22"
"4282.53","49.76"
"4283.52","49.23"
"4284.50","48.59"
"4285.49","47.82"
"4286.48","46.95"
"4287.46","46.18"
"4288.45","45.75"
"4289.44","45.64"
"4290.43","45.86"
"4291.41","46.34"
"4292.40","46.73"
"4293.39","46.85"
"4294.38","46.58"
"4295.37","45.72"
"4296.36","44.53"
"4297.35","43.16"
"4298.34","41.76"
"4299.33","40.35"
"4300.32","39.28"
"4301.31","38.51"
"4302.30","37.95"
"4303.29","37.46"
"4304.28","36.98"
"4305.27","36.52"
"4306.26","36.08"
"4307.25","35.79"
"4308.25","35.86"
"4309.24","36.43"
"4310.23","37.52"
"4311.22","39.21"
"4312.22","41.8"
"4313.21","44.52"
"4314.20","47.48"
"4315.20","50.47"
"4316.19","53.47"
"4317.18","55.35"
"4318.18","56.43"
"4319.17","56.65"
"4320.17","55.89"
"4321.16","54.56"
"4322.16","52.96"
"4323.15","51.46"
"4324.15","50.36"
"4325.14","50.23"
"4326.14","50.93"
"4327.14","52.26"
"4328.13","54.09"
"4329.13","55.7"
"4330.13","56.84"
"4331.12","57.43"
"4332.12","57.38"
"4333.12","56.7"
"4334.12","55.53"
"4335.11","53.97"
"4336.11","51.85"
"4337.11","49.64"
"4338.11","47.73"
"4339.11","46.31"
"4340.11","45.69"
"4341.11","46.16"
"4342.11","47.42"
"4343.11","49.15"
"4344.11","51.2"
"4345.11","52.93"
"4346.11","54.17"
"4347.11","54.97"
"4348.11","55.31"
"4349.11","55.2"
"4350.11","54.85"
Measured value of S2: -0.202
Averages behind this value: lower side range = 32.7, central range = 52.7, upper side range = 47.6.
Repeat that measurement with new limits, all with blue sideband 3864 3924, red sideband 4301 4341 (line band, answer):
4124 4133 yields -0.25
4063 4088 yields -0.21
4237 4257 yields -0.11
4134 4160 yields -0.23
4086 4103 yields -0.24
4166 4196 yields -0.18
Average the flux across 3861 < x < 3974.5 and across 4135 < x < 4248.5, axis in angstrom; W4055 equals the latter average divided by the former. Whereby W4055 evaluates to 1.7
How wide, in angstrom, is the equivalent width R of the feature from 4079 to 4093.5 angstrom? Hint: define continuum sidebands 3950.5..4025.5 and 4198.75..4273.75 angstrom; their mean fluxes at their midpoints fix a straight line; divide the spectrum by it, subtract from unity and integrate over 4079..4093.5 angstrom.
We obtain -2.8 angstrom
